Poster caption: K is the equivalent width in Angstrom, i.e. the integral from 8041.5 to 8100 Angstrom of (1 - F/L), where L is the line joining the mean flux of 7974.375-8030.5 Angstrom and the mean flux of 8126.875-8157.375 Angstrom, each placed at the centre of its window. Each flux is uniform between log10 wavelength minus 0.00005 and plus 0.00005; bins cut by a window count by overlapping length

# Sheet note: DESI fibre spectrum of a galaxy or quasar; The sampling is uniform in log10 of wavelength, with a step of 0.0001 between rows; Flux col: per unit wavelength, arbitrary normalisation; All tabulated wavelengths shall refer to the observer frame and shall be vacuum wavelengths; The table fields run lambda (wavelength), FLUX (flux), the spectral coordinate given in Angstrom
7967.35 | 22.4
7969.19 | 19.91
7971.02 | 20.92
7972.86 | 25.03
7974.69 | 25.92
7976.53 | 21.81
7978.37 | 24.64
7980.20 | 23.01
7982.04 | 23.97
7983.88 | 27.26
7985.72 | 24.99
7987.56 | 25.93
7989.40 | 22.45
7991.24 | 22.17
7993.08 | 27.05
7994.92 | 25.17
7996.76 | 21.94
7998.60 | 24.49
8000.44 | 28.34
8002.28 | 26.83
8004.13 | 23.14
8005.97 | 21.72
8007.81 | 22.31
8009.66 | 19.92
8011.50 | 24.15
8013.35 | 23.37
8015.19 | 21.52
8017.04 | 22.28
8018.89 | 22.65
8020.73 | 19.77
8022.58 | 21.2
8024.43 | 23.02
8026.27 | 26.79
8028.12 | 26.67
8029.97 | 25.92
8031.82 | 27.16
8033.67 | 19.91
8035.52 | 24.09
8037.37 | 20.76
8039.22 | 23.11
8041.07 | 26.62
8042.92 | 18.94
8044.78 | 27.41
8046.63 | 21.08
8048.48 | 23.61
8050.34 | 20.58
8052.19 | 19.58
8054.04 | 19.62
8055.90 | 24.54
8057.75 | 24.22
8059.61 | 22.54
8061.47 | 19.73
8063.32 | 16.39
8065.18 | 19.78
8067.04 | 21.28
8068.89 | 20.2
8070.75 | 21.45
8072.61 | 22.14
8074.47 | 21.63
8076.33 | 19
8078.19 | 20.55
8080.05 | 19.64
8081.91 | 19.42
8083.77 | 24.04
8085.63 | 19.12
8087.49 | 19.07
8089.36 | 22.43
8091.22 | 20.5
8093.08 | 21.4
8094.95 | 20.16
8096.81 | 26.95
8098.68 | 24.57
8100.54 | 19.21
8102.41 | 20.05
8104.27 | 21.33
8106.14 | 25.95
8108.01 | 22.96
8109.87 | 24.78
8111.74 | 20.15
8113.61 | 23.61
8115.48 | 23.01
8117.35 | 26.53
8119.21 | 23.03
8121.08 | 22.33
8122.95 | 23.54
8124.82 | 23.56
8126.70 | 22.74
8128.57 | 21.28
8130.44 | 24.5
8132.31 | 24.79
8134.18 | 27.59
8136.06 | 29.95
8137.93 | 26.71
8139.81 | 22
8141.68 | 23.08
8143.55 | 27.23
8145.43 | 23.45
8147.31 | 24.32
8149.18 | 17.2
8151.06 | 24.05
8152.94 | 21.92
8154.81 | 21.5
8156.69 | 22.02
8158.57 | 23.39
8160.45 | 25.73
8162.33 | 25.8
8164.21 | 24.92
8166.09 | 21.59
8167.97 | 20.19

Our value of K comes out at 6.1 Angstrom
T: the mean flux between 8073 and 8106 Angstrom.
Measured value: 21.3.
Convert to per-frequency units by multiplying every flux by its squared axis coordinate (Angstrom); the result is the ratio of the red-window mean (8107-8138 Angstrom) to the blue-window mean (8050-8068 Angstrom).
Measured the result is 1.2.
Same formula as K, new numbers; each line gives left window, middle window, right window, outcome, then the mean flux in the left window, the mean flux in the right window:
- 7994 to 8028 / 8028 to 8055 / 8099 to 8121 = 0.34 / 23.3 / 22.8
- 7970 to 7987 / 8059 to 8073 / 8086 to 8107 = 1.33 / 24.2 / 21.9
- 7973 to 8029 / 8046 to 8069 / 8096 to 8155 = 2.60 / 23.8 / 23.6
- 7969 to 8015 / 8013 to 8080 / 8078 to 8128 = 2.75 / 23.9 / 22.3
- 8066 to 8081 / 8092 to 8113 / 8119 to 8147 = 0.02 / 20.7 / 24.4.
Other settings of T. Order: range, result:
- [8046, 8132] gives 21.8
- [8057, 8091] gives 20.7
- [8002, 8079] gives 22.3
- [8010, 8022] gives 22.1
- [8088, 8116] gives 22.4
